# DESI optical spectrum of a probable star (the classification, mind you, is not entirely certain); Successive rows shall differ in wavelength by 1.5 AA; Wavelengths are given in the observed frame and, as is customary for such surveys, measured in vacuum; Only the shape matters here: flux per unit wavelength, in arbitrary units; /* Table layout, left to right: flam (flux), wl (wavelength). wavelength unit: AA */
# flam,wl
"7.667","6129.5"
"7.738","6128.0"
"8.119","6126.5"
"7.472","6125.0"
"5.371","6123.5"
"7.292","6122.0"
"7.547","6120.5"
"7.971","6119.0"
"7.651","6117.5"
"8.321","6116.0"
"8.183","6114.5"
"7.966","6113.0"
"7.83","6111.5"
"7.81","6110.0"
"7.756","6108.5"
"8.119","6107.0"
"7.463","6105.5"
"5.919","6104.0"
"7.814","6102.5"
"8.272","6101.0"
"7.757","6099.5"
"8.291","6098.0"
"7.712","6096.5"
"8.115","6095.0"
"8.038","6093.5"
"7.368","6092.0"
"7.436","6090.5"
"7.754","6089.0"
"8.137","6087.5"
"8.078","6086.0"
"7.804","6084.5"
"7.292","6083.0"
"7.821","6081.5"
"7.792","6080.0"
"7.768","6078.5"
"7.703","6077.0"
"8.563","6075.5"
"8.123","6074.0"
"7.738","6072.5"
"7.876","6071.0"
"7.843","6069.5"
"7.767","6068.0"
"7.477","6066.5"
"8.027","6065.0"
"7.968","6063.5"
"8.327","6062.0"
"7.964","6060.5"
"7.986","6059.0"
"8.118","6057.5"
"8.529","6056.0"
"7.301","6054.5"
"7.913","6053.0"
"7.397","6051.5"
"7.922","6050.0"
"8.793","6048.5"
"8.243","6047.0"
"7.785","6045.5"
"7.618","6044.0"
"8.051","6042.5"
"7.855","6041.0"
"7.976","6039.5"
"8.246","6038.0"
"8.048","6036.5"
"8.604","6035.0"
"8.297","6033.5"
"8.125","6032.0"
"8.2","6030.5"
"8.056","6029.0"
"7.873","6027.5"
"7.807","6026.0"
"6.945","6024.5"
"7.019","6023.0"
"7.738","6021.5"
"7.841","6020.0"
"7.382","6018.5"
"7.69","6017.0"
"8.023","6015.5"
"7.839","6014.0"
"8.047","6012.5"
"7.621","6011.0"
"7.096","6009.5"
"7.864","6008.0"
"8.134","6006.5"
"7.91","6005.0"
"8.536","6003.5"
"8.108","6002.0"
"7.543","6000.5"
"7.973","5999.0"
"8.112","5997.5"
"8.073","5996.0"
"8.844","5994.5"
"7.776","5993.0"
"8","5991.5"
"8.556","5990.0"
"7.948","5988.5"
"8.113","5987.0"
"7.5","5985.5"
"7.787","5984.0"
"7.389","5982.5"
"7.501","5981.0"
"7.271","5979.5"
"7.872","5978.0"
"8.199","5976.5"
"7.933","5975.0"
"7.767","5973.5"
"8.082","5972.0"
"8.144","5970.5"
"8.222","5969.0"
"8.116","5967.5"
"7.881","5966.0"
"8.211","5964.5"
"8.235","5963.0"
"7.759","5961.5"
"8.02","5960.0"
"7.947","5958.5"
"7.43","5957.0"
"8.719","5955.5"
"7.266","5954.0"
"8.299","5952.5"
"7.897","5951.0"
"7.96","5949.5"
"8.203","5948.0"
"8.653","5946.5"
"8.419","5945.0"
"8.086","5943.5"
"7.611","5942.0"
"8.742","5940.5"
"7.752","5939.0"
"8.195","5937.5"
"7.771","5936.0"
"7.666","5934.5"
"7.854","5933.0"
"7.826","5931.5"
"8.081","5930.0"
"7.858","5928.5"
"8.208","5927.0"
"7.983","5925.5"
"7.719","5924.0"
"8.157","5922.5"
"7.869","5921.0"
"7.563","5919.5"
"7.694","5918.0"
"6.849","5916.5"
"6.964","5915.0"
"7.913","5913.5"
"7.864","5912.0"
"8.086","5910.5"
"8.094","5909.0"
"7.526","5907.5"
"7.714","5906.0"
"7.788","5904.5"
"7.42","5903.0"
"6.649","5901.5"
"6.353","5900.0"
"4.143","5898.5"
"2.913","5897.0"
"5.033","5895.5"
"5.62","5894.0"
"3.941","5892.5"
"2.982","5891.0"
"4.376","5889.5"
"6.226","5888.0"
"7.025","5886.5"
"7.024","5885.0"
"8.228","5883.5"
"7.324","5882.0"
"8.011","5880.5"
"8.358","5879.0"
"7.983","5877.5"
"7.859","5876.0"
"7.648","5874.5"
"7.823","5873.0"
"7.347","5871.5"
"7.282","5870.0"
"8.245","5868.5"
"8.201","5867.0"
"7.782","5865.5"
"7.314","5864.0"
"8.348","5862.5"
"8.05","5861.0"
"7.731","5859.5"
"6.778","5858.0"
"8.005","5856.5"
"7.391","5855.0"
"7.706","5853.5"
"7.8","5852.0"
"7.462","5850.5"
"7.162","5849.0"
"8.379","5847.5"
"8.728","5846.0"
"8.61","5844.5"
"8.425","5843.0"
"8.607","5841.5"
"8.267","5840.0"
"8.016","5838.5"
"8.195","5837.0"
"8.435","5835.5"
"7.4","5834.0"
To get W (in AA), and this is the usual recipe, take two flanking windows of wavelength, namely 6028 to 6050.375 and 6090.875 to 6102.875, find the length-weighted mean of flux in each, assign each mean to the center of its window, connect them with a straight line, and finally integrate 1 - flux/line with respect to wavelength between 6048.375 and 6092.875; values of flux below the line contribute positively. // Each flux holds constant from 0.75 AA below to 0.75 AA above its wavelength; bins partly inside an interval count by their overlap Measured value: 0.7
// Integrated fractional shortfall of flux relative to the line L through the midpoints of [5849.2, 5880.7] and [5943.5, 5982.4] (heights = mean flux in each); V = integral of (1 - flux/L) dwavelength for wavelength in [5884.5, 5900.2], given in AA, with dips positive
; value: 5.7 AA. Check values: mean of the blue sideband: 7.75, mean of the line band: 4.98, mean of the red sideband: 7.99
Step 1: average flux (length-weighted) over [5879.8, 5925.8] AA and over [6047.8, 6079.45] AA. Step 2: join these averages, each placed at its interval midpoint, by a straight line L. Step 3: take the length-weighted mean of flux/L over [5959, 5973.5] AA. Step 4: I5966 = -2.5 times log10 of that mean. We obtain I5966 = -0.12 mag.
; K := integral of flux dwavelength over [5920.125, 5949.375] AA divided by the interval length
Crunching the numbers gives 8.03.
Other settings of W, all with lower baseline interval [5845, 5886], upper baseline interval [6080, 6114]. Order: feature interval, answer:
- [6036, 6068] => -0.9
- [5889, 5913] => 5.3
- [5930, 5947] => -0.6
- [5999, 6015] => -0.2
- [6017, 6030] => 0.3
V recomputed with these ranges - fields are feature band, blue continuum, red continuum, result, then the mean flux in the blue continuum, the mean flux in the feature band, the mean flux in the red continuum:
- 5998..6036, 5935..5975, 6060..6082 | 0.6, 8.05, 7.85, 7.92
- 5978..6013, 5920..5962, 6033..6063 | 0.5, 8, 7.9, 8.05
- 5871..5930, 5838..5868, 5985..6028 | 6.9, 7.94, 6.99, 7.86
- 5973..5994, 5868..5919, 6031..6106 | -1.3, 6.83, 7.84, 7.9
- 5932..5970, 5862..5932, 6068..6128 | -3.9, 7.13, 8.04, 7.74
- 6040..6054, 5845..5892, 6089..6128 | -0.6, 7.43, 7.94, 7.67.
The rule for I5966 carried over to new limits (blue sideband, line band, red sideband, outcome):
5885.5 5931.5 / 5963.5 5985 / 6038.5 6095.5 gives -0.092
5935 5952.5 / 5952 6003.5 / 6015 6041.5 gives 0.007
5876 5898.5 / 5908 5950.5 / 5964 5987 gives -0.146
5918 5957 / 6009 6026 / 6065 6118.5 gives 0.044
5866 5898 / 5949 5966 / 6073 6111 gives -0.134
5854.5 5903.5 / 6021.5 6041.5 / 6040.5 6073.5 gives -0.020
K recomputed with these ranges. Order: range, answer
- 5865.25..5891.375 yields 7.26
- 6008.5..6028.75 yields 7.62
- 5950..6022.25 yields 7.92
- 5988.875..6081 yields 7.94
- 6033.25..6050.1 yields 8.12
